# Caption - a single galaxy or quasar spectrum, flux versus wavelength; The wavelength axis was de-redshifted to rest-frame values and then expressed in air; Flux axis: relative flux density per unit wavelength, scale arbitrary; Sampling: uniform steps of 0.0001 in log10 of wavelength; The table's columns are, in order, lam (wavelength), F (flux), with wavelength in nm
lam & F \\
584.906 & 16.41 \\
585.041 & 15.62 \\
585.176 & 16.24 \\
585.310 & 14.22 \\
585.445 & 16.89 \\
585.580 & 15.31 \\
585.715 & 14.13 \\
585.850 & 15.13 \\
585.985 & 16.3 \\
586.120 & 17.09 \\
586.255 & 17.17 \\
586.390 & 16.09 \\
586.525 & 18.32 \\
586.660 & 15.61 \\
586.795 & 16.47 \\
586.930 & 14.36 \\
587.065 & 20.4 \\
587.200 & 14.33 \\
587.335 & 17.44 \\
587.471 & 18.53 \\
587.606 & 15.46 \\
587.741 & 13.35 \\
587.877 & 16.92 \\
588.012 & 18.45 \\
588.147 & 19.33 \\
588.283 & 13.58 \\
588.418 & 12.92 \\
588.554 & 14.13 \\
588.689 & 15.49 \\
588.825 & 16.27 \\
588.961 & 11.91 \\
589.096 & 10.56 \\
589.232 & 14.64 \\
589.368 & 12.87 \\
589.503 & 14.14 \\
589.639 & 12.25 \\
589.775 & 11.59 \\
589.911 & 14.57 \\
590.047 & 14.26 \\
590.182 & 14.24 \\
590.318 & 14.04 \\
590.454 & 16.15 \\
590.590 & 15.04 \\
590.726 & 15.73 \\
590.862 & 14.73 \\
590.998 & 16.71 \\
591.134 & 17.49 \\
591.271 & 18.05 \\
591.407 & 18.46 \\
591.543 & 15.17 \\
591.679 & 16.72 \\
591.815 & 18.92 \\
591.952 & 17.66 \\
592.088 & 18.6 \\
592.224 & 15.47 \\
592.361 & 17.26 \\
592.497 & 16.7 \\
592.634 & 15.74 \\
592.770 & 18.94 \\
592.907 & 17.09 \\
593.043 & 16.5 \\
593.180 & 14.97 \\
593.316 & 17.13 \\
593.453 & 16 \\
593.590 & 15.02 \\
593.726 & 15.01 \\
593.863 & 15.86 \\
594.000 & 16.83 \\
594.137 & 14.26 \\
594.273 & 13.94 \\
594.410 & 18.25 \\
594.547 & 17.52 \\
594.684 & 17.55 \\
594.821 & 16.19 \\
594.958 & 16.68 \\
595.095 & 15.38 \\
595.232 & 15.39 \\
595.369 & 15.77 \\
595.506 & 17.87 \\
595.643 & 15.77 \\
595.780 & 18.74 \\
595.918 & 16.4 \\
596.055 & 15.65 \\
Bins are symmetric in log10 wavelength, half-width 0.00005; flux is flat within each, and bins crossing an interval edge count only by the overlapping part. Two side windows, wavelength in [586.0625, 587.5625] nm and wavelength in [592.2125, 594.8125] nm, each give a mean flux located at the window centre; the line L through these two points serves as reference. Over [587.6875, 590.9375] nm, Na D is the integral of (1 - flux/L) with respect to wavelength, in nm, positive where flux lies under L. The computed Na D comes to 0.428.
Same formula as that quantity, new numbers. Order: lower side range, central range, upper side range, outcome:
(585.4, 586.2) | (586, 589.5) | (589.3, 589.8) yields -0.34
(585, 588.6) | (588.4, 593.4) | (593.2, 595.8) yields 0.20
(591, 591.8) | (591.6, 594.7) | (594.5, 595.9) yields 0.07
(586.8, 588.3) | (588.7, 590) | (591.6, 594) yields 0.26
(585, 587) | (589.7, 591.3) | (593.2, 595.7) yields 0.09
